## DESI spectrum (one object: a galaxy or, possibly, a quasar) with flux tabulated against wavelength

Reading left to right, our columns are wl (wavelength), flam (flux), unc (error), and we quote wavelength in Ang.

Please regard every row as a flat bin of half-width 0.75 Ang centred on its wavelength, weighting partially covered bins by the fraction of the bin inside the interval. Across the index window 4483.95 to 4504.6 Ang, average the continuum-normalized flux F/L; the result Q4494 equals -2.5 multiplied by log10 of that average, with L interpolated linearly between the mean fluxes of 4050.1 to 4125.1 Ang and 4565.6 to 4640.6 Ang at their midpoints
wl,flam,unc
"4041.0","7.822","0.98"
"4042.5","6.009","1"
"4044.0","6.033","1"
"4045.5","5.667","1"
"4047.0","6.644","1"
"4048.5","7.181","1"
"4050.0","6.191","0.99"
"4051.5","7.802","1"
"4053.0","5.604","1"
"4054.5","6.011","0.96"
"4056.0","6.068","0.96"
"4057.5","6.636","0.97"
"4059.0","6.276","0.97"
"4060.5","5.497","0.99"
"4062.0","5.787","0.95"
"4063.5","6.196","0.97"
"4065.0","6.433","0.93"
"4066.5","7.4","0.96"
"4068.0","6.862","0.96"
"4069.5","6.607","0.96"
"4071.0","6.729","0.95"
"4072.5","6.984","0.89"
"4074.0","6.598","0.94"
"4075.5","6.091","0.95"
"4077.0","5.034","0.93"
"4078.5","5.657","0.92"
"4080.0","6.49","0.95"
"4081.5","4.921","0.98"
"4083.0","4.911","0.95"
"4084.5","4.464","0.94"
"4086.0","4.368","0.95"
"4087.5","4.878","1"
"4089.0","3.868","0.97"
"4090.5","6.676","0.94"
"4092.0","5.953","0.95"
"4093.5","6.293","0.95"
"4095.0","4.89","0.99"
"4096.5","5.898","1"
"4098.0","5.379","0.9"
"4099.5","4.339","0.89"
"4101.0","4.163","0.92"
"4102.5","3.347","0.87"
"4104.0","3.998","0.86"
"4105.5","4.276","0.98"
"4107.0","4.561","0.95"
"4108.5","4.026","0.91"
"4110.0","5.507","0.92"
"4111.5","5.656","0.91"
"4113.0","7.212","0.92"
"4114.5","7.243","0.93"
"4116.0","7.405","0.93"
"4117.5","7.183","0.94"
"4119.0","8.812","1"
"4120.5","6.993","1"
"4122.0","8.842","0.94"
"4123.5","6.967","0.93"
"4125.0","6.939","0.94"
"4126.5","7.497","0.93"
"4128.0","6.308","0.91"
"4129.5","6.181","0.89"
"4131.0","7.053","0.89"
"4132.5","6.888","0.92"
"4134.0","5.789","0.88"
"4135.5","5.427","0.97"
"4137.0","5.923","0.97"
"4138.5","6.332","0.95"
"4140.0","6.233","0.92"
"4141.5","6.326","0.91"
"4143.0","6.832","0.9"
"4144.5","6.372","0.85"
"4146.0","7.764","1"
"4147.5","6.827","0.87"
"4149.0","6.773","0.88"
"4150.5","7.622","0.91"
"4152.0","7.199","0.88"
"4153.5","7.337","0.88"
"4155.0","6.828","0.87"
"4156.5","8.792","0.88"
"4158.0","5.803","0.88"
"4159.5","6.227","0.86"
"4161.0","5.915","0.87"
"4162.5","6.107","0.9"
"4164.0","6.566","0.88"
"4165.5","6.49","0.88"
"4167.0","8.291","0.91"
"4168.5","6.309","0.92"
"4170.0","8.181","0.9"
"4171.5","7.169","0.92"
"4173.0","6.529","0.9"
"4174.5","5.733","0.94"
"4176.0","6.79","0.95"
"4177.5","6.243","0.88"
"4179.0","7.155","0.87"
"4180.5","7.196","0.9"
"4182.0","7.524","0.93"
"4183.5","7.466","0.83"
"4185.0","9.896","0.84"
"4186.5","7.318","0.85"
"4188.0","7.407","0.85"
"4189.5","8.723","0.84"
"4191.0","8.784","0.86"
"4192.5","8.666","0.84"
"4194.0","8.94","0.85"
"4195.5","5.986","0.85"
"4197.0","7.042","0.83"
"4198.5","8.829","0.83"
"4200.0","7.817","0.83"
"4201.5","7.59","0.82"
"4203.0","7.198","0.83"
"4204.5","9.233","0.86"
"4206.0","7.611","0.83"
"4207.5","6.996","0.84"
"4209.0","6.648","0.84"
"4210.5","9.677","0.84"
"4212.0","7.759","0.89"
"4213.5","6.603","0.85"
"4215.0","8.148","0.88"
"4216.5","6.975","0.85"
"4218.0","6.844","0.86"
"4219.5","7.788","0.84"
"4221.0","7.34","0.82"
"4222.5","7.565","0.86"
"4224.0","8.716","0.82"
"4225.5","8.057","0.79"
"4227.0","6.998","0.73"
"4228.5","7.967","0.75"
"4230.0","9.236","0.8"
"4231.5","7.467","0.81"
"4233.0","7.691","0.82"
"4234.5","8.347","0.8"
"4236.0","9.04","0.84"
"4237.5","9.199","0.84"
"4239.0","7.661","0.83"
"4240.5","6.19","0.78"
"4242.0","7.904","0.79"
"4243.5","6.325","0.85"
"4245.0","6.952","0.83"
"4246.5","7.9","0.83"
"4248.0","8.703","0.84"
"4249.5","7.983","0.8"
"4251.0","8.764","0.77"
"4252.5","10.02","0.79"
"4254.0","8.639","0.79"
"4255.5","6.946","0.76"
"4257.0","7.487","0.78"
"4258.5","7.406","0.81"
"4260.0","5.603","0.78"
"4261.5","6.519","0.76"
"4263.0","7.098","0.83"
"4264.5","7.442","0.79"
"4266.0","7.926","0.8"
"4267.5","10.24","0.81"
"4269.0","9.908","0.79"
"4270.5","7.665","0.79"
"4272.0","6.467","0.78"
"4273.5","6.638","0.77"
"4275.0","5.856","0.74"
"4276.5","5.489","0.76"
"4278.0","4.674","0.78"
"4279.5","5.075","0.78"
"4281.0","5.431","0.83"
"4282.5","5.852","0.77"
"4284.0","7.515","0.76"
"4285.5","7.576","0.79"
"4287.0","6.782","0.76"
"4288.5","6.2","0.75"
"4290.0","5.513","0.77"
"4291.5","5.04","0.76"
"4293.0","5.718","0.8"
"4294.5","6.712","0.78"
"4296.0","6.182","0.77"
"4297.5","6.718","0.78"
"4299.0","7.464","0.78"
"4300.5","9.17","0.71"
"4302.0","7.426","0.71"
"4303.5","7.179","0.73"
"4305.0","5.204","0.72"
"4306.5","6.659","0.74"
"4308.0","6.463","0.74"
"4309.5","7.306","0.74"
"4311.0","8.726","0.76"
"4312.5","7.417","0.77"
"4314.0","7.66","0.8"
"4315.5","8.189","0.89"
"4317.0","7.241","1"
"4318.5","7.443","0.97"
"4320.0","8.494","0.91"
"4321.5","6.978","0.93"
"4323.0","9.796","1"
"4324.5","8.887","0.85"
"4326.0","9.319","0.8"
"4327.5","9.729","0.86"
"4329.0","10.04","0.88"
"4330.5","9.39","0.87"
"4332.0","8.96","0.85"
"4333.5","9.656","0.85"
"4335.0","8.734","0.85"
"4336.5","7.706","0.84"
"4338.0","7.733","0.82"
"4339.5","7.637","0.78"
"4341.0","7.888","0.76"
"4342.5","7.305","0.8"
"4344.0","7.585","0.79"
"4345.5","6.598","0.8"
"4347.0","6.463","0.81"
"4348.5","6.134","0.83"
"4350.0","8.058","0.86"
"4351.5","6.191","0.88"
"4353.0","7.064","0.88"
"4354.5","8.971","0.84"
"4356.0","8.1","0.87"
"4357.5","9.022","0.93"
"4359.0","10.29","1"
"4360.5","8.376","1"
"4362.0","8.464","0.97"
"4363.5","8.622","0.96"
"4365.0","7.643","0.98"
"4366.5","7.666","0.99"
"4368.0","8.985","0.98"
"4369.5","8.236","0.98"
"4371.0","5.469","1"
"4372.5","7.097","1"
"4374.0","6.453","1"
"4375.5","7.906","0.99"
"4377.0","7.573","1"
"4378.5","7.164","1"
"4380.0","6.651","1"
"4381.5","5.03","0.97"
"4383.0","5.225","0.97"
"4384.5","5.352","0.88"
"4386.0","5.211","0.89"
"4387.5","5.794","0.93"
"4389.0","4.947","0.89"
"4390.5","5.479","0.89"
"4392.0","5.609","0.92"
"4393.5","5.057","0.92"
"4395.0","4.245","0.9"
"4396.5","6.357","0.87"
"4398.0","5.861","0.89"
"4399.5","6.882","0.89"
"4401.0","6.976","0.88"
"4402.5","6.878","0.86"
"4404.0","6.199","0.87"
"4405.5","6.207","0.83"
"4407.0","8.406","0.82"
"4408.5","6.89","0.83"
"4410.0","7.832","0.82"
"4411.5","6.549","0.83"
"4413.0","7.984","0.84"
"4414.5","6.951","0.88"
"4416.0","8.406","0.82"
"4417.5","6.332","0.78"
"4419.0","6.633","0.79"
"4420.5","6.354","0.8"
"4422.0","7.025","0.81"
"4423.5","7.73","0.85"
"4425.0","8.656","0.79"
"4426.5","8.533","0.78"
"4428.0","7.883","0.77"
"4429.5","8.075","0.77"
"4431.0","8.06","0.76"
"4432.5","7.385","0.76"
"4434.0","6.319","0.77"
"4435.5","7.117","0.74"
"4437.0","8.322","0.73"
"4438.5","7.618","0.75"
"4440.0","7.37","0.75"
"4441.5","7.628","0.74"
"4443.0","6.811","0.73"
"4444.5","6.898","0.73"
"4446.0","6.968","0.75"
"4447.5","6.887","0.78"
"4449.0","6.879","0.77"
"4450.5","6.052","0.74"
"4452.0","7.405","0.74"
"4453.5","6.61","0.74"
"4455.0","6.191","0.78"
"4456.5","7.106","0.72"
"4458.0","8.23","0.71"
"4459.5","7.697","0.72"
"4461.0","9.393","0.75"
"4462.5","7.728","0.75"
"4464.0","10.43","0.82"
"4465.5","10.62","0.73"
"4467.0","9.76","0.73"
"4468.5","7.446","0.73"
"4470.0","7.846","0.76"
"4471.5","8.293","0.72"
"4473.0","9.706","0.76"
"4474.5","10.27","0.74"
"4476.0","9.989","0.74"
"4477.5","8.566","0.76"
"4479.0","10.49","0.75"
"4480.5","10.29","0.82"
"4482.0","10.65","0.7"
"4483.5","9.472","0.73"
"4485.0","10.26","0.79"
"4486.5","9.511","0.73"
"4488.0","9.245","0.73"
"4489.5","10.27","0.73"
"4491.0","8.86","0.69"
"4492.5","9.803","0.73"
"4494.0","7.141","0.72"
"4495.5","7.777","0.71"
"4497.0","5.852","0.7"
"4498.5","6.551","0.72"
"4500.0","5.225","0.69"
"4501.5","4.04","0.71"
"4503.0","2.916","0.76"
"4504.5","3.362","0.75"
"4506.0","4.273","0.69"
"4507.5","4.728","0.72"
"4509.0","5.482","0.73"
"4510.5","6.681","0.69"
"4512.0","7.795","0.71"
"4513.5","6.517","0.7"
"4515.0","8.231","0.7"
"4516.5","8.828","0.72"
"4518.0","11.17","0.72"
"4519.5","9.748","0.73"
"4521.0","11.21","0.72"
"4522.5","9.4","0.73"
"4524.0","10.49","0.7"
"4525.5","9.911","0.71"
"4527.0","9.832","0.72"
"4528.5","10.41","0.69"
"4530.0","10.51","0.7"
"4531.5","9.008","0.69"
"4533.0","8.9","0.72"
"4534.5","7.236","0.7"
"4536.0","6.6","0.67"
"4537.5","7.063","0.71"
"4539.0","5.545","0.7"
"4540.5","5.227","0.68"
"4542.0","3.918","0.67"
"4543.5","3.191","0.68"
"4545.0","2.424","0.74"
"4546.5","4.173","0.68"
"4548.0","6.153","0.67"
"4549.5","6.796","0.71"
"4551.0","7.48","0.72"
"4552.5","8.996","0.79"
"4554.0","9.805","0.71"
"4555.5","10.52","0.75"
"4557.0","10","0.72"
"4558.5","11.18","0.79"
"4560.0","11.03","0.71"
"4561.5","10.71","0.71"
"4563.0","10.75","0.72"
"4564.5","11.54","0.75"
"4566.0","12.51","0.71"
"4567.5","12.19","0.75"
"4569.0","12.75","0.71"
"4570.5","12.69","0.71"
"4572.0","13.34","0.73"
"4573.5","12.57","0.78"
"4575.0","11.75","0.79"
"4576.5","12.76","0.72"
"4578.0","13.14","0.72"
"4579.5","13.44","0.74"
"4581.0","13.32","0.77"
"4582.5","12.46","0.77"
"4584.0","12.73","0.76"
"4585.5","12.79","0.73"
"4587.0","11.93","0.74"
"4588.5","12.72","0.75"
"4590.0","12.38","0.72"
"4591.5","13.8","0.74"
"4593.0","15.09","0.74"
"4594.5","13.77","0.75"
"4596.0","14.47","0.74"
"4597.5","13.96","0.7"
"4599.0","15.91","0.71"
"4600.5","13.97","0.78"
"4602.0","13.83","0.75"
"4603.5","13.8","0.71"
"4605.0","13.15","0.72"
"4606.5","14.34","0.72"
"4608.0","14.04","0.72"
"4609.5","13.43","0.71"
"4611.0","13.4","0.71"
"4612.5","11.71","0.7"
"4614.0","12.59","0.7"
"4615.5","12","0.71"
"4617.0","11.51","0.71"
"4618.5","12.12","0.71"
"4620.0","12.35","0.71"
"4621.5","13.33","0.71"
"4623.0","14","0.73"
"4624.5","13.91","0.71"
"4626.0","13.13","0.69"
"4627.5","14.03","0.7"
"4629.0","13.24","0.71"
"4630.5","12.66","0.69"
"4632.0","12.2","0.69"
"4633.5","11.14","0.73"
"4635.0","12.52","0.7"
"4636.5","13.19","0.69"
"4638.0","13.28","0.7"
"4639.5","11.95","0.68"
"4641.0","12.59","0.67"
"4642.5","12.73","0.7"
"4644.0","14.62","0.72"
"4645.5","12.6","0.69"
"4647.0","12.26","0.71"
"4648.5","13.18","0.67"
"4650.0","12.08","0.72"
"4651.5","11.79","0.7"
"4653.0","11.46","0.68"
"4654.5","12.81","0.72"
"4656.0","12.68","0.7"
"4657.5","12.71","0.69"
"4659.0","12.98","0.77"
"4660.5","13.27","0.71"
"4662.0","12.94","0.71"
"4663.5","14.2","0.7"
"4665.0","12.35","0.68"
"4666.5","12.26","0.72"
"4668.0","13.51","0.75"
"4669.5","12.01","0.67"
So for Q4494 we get 0.488 mag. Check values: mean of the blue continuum 5.93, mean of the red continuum 13.1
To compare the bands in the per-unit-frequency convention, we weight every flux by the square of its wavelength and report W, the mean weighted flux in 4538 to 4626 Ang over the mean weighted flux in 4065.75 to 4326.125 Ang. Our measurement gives 1.96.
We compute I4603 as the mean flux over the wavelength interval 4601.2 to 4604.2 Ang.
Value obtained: 13.8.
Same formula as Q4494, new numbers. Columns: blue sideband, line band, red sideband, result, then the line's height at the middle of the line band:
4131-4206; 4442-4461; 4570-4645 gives 0.48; 11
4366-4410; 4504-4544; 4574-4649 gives 0.34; 10.5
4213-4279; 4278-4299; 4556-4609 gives 0.32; 8.26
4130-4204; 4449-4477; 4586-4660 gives 0.30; 11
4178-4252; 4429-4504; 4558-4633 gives 0.37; 11.2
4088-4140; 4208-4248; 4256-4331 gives -0.14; 6.79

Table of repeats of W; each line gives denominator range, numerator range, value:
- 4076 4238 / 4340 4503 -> 1.24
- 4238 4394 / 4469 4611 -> 1.48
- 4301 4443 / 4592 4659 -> 1.99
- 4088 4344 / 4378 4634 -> 1.45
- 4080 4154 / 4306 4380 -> 1.46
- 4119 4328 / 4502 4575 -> 1.34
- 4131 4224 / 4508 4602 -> 1.68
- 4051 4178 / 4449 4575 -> 1.63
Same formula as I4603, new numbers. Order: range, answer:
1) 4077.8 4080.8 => 6.06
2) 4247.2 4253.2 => 8.85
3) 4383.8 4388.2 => 5.45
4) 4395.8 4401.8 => 6.52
